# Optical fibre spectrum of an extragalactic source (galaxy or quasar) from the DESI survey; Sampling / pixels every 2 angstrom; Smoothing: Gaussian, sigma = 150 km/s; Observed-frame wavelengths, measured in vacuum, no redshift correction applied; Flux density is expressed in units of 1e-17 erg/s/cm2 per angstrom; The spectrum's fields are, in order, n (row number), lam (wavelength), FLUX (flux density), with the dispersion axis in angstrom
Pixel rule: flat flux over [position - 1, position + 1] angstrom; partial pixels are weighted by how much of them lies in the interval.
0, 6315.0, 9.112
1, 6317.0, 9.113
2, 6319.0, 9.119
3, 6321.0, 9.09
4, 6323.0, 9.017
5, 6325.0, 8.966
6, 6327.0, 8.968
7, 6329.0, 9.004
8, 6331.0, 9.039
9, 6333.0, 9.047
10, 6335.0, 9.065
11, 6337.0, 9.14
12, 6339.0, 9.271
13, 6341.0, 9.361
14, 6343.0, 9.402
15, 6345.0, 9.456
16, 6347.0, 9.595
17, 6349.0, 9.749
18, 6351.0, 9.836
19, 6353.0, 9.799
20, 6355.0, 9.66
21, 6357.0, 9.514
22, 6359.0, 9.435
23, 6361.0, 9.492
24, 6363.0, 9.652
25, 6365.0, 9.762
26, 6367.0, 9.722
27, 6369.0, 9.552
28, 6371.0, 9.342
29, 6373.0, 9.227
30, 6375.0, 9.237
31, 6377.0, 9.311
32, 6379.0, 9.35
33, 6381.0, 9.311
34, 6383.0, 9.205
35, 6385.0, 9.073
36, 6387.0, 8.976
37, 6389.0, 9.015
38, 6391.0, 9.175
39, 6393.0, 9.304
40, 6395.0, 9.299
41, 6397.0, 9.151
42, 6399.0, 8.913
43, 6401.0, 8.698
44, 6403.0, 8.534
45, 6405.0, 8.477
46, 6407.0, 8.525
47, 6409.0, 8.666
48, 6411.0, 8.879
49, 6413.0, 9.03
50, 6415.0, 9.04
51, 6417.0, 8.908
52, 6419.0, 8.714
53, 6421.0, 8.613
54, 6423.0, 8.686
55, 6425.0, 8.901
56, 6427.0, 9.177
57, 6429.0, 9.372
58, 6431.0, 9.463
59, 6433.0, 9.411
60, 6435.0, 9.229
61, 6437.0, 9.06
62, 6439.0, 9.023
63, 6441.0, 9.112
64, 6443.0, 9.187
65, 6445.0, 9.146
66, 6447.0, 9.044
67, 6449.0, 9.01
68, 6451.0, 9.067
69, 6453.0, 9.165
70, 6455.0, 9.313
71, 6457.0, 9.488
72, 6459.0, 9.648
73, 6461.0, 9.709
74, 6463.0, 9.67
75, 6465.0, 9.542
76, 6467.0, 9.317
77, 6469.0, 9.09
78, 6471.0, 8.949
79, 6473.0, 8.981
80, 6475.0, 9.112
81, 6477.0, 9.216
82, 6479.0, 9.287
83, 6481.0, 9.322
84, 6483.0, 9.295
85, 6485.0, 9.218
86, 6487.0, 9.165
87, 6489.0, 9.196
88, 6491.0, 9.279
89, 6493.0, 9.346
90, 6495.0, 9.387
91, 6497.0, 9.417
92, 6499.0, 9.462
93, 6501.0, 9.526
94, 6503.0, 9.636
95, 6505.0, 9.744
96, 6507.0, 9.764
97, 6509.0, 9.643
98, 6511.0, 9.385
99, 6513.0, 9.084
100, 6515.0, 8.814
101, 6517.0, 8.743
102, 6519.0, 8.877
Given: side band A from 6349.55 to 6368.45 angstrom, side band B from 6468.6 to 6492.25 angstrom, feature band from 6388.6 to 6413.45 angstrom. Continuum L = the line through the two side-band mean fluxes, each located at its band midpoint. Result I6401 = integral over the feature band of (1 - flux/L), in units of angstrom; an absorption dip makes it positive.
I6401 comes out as 1.6 angstrom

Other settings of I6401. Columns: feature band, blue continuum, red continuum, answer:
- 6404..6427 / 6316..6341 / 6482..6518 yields 1.1 angstrom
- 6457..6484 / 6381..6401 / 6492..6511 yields 0.3 angstrom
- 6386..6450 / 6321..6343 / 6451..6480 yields 1.7 angstrom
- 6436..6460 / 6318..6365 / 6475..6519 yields 0.3 angstrom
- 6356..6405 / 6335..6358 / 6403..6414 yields -1.0 angstrom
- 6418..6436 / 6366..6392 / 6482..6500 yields 0.4 angstrom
